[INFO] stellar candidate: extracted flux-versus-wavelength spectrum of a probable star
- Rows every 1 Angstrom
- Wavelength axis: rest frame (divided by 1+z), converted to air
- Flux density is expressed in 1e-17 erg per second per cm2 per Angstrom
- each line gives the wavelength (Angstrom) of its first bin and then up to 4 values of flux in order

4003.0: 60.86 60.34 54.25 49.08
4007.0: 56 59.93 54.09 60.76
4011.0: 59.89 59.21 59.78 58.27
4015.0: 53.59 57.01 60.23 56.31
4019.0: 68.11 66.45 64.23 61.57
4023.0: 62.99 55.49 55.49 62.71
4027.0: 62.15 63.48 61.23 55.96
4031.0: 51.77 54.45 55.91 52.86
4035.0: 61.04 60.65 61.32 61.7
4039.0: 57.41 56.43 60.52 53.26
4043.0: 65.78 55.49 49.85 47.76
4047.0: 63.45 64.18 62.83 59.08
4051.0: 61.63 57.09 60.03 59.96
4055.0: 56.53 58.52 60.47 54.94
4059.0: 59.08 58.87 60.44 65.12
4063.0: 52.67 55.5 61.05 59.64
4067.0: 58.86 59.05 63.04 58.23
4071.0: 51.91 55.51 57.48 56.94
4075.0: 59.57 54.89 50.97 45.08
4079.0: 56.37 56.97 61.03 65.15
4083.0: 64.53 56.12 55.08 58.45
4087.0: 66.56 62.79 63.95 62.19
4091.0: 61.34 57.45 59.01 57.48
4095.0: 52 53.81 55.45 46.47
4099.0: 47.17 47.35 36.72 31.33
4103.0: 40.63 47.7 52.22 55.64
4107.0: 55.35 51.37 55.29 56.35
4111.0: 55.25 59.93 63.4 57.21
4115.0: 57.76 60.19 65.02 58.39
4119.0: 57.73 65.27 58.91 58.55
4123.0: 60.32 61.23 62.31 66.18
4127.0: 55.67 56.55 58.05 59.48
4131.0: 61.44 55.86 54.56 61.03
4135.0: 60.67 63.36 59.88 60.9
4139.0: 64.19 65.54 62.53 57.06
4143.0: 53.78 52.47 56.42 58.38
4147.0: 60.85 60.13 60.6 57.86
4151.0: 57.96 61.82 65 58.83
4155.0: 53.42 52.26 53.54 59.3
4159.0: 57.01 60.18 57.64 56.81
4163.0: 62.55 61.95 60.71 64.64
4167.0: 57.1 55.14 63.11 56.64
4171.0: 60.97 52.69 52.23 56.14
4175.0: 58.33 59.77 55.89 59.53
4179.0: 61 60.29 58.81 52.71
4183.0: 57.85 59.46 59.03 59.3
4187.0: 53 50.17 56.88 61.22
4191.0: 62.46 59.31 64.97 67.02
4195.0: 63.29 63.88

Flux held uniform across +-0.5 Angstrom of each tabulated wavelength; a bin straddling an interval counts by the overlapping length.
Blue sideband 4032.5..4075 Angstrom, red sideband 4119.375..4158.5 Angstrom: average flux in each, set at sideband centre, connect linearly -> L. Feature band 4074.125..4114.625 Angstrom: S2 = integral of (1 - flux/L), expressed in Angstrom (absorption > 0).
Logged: 2.68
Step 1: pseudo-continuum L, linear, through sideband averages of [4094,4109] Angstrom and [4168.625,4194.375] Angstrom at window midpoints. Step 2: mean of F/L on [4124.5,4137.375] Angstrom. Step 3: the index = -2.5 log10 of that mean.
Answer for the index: -0.14 mag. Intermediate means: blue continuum 48.6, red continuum 58.4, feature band 59.6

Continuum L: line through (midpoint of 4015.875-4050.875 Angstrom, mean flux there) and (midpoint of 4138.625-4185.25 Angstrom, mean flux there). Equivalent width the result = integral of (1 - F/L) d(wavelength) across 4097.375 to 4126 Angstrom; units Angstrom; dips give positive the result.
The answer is 2.0 Angstrom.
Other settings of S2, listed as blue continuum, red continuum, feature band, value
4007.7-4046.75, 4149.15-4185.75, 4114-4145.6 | -0.7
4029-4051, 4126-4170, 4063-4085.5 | 0.4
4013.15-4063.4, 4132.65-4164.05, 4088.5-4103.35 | 1.9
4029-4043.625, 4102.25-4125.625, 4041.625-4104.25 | 1.0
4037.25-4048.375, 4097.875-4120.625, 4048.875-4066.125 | -0.7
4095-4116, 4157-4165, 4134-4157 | -0.9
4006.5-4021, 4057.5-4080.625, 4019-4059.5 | -0.5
